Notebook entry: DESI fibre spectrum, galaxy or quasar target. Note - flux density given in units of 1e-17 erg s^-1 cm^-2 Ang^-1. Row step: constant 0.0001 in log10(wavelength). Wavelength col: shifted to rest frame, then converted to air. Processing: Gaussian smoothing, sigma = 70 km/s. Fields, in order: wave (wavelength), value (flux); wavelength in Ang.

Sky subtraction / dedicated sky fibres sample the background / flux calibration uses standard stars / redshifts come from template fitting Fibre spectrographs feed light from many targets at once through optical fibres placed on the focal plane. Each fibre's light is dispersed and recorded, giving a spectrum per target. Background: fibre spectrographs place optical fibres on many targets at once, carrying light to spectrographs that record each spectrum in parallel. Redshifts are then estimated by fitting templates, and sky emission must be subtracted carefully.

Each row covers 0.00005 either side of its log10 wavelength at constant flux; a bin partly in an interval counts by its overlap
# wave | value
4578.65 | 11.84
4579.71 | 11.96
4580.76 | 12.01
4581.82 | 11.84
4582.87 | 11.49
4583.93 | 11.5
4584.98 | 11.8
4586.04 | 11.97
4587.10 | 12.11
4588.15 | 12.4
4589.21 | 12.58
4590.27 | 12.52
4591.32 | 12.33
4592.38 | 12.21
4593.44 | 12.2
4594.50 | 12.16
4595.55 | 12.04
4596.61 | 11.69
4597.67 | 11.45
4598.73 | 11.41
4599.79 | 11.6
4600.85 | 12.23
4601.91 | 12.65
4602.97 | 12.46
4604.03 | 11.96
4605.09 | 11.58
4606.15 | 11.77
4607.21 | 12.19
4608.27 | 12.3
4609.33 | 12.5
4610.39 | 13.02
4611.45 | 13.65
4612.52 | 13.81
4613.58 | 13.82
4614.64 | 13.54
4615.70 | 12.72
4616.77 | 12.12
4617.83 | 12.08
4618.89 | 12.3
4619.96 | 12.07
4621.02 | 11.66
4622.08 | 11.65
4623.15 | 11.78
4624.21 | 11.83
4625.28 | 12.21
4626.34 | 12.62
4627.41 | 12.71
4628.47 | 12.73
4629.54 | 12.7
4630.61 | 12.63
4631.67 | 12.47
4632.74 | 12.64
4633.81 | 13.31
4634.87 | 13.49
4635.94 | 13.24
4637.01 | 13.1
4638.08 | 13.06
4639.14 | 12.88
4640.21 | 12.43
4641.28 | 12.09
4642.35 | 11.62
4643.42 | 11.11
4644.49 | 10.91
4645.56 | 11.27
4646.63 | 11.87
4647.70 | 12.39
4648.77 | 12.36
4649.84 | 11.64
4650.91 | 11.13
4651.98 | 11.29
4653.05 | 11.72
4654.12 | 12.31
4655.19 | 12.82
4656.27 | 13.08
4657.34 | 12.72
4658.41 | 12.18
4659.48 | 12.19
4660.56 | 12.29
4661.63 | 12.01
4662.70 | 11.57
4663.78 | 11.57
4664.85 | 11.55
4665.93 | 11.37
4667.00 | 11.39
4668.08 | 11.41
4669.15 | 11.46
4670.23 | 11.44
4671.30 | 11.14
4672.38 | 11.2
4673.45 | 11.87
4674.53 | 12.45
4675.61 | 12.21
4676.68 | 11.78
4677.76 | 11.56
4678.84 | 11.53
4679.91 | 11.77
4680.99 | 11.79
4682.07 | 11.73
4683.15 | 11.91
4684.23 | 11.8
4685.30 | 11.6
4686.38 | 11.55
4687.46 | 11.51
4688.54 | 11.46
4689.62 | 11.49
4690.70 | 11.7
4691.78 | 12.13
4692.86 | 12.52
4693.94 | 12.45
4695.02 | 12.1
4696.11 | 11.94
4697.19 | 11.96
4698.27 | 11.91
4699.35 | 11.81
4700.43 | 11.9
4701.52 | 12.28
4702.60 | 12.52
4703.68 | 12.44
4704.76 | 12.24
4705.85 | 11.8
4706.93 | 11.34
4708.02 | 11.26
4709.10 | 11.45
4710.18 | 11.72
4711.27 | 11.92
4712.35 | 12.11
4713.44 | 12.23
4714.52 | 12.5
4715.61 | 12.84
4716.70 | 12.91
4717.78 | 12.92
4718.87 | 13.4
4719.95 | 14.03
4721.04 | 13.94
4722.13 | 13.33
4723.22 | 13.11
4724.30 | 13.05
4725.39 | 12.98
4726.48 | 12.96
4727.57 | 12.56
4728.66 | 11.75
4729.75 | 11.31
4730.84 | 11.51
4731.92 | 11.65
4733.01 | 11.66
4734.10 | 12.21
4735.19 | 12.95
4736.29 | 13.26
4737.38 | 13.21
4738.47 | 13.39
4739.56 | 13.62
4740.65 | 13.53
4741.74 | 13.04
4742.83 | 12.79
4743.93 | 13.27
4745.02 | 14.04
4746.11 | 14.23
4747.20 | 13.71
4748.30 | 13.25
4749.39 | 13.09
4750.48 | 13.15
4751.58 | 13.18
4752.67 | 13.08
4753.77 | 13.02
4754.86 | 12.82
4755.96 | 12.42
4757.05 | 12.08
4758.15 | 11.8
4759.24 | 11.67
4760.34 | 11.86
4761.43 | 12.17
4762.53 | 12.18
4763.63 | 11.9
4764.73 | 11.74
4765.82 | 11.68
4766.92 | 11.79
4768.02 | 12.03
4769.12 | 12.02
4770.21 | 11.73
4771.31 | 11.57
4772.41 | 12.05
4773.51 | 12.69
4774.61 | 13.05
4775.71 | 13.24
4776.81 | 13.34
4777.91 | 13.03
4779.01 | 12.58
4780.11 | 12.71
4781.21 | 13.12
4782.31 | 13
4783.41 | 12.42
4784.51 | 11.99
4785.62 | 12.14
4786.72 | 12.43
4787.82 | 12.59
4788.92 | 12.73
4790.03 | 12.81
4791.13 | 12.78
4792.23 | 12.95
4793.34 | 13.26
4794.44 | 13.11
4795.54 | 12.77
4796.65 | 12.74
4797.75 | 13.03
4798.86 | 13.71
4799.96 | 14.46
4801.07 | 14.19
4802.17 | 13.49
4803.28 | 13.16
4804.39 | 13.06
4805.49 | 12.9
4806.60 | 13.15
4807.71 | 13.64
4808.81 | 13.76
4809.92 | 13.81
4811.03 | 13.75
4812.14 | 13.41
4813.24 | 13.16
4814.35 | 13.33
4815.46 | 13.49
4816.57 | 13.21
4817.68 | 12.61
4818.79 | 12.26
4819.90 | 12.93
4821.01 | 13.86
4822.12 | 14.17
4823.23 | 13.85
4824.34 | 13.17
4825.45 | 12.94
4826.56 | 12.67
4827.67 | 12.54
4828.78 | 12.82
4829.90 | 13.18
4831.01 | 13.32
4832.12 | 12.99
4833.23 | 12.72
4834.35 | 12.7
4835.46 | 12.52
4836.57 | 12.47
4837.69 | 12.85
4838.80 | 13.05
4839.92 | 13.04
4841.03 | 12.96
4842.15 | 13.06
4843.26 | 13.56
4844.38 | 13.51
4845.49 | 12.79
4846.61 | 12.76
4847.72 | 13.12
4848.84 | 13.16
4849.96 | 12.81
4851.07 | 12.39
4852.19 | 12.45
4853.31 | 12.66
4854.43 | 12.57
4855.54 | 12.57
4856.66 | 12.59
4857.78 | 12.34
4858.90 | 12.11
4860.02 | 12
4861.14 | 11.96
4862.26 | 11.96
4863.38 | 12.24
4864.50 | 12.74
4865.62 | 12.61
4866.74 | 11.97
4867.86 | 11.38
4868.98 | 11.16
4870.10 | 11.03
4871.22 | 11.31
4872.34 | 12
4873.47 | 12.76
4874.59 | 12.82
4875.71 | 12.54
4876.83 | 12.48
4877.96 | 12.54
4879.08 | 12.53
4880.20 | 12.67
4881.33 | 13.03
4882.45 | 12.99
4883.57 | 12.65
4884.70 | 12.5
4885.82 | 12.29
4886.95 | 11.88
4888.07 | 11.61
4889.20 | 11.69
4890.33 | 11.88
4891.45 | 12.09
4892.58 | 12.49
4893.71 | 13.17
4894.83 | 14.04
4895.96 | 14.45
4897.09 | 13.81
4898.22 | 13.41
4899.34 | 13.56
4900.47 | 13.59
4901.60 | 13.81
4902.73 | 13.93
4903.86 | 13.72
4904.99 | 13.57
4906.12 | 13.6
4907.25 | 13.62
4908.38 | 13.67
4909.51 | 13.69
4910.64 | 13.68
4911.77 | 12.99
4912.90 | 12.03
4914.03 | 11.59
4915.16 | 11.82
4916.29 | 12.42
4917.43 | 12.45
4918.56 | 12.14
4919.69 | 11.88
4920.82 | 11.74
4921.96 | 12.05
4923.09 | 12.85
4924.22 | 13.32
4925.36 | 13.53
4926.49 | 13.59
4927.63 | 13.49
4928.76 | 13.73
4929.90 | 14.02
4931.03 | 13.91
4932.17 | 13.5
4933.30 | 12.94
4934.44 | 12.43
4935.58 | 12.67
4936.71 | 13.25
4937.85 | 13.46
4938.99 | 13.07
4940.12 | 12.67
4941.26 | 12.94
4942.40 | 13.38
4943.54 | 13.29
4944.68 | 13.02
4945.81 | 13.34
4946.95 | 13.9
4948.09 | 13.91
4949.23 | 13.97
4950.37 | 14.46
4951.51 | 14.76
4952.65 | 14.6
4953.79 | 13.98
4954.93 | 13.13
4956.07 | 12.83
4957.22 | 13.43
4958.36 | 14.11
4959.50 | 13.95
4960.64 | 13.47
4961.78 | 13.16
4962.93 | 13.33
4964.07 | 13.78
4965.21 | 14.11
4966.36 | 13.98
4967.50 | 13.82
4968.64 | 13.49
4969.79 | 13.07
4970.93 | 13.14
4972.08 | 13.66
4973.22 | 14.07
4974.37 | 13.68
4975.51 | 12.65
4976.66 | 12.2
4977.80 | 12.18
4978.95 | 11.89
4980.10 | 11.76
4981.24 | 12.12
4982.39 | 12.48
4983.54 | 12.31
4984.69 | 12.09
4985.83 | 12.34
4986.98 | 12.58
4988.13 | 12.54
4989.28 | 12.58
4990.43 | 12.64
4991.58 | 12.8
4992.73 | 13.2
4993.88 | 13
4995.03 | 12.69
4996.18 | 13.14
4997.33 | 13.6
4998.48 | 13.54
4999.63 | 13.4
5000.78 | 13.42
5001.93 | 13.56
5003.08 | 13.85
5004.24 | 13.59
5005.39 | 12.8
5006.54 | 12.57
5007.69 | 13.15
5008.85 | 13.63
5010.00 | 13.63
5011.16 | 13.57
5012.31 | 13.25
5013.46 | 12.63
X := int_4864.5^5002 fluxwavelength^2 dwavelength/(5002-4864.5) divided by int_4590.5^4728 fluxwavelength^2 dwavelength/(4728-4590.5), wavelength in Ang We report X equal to 1.20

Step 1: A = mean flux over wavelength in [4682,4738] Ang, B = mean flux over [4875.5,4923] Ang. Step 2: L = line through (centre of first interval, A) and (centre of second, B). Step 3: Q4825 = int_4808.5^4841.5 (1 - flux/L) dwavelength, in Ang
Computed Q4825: -1.4 Ang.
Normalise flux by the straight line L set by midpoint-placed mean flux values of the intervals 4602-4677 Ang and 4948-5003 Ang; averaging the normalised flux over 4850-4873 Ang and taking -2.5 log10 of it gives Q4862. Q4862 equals 0.066 mag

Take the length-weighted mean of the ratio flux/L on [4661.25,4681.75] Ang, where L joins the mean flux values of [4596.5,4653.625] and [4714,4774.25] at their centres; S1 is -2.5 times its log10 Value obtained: 0.07 mag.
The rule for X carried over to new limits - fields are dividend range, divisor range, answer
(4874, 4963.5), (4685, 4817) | 1.11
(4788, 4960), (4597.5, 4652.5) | 1.17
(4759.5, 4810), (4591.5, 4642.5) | 1.10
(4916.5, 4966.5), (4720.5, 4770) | 1.14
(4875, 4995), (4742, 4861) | 1.07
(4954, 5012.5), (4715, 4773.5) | 1.14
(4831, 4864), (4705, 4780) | 1.05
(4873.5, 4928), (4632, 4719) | 1.18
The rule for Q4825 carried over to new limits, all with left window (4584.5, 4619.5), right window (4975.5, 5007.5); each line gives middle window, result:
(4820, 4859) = -1.0 Ang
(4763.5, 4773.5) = 0.5 Ang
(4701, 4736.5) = 0.1 Ang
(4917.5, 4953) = -1.5 Ang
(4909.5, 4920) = 0.2 Ang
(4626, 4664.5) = 0.3 Ang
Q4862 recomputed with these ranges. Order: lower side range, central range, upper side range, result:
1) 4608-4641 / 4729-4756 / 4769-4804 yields -0.011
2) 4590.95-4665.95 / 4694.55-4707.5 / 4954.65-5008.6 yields 0.037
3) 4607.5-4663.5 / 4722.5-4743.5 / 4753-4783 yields -0.027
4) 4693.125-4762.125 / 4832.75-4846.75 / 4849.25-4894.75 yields -0.047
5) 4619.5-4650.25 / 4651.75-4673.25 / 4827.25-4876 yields 0.043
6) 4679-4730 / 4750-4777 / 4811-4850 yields 0.026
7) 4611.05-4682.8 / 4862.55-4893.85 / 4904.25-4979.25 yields 0.067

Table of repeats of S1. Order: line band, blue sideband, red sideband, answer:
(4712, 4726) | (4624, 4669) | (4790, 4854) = -0.04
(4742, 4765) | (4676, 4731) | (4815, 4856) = -0.02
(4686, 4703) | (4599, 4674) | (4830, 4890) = 0.03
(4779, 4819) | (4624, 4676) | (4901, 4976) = -0.03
